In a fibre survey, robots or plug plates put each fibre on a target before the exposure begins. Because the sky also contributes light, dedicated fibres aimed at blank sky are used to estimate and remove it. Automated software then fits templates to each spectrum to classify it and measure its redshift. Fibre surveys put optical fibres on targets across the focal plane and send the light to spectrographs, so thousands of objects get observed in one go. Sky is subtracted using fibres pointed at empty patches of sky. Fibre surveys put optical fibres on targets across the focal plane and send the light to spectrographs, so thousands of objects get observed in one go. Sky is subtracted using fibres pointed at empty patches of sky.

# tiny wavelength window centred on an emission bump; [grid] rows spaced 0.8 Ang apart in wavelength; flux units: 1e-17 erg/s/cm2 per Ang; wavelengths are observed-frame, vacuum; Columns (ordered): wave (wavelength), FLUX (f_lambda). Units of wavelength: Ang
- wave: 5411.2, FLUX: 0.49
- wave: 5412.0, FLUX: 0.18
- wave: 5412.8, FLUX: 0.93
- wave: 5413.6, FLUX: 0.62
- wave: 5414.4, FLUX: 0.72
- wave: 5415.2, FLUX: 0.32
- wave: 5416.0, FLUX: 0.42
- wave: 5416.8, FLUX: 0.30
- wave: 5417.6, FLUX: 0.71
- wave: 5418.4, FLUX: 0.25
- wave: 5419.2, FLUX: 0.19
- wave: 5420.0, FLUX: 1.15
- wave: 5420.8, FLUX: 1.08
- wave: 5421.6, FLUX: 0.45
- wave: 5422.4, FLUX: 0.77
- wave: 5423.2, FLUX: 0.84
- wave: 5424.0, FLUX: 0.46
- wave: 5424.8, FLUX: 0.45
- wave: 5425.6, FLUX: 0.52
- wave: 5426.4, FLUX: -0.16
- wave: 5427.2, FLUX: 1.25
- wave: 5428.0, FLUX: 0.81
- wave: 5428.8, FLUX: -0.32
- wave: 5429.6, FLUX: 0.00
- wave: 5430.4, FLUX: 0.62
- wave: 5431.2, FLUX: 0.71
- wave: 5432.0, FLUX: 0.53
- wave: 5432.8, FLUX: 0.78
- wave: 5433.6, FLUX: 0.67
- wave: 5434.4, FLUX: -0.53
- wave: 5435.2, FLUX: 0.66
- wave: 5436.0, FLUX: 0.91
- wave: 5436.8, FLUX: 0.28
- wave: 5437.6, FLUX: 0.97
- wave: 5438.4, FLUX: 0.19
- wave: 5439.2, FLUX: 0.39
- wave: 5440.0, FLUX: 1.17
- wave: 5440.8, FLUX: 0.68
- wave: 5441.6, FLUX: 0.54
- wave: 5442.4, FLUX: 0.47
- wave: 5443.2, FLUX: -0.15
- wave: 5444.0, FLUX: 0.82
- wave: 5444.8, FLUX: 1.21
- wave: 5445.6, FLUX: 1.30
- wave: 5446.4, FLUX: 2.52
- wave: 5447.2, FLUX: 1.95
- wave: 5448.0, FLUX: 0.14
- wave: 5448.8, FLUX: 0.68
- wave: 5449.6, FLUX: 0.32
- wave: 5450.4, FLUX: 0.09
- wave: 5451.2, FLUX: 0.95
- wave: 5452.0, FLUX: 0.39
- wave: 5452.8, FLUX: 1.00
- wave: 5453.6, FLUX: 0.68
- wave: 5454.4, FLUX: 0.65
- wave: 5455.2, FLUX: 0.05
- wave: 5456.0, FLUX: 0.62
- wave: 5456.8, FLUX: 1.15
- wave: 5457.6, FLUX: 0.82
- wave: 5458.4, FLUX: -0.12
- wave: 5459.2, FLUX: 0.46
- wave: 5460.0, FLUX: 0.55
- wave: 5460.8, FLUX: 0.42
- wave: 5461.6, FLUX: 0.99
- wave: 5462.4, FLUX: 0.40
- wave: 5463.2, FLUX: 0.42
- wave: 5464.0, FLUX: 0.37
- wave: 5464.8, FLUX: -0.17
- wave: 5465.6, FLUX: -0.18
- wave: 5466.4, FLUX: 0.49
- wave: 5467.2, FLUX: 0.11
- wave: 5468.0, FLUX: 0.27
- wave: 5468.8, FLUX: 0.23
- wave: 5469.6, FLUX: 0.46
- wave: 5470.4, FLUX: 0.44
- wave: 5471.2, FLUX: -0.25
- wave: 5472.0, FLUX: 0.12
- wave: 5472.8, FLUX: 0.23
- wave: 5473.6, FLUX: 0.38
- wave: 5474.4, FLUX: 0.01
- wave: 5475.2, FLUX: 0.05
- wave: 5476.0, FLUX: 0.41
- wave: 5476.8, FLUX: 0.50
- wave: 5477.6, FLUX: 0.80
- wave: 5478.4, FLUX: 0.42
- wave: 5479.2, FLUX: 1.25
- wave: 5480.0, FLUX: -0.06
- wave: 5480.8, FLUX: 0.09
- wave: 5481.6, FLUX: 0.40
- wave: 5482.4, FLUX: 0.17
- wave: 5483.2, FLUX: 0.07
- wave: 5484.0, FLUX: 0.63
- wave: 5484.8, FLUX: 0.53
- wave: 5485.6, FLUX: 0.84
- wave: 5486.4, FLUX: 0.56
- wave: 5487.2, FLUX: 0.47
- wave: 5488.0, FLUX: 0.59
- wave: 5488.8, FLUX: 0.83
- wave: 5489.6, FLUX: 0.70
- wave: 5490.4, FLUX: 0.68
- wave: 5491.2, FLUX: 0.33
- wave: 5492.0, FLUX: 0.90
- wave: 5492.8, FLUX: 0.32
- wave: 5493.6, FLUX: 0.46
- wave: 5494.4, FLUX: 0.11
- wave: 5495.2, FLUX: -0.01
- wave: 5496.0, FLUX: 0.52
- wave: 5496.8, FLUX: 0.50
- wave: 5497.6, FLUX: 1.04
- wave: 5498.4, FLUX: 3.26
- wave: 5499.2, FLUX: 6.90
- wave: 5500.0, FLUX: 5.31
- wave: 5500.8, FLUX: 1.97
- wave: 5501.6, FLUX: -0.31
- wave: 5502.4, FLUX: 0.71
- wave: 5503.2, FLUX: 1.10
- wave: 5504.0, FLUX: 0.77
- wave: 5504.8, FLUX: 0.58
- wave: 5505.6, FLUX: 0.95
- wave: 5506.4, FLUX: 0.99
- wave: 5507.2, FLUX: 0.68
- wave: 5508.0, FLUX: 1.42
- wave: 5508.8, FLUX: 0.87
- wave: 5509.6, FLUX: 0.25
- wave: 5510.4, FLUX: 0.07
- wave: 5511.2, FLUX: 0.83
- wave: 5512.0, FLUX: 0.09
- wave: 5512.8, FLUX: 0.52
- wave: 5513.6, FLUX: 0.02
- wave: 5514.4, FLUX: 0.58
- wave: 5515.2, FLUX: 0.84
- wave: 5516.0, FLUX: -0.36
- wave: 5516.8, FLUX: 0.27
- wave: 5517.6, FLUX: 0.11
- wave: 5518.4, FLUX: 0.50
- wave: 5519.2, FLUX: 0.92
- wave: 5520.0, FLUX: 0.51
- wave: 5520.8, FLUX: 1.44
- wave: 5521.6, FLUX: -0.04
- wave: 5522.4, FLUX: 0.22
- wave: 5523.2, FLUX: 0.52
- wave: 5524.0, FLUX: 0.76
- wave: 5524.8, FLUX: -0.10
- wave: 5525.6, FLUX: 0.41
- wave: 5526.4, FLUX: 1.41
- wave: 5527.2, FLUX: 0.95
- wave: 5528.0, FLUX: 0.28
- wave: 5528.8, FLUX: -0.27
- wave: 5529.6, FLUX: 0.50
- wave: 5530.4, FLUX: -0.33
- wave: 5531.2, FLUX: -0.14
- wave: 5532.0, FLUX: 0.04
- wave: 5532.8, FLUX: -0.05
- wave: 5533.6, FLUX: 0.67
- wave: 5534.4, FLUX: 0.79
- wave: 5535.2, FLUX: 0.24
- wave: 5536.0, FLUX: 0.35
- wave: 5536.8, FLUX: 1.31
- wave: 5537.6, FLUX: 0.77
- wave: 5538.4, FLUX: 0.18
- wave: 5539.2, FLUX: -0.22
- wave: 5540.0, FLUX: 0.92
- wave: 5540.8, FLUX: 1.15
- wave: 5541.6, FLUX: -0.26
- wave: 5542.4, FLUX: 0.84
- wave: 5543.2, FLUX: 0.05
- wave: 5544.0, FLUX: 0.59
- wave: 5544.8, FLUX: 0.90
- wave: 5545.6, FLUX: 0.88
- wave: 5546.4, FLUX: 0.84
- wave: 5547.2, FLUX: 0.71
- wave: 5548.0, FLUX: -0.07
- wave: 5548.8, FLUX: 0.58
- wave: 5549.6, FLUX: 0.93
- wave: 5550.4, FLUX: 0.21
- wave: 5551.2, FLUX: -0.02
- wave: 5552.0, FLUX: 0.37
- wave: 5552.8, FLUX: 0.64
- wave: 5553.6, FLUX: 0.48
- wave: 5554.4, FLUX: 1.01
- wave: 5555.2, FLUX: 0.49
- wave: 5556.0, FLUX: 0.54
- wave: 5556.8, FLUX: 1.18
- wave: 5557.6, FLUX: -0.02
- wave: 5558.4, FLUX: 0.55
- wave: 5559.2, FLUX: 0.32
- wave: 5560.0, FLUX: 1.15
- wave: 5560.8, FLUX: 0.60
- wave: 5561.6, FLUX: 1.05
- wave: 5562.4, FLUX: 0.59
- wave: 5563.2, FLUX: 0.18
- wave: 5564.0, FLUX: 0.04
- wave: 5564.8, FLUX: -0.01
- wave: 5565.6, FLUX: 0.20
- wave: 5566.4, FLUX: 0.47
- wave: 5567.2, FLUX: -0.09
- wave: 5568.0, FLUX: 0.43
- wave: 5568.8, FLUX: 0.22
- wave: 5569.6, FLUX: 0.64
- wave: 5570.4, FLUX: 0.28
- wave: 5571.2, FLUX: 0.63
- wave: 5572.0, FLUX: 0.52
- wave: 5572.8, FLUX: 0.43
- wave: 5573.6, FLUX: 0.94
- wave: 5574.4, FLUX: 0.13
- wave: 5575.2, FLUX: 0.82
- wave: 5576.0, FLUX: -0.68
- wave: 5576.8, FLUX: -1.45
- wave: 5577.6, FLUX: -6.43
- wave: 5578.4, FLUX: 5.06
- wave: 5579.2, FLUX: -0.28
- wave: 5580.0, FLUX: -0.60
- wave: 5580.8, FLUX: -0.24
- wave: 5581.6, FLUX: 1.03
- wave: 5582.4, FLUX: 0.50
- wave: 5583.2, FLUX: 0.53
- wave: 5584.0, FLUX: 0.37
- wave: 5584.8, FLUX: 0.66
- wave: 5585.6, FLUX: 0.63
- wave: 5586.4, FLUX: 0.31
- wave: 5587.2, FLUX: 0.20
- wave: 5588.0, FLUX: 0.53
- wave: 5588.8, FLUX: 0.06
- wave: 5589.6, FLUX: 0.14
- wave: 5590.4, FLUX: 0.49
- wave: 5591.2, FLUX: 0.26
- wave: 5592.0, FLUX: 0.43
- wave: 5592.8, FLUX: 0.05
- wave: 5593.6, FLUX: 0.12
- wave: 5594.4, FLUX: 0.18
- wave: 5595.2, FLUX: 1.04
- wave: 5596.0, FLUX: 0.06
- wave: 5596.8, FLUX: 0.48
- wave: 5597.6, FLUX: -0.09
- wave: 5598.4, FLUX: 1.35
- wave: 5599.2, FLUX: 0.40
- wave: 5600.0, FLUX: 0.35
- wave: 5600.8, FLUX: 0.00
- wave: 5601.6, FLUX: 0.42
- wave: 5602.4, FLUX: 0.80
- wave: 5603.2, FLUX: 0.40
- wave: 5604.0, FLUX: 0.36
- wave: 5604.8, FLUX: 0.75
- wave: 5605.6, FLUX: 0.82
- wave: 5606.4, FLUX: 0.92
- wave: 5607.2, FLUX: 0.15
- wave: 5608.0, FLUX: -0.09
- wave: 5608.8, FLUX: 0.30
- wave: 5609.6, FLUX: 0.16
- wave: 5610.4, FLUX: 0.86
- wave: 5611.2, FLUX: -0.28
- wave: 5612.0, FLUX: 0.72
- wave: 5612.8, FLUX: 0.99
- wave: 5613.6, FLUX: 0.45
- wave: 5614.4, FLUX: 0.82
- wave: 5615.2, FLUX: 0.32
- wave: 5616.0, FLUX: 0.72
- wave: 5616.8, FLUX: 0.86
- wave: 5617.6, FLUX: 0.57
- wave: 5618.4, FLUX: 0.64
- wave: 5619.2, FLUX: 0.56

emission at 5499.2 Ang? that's [O III]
